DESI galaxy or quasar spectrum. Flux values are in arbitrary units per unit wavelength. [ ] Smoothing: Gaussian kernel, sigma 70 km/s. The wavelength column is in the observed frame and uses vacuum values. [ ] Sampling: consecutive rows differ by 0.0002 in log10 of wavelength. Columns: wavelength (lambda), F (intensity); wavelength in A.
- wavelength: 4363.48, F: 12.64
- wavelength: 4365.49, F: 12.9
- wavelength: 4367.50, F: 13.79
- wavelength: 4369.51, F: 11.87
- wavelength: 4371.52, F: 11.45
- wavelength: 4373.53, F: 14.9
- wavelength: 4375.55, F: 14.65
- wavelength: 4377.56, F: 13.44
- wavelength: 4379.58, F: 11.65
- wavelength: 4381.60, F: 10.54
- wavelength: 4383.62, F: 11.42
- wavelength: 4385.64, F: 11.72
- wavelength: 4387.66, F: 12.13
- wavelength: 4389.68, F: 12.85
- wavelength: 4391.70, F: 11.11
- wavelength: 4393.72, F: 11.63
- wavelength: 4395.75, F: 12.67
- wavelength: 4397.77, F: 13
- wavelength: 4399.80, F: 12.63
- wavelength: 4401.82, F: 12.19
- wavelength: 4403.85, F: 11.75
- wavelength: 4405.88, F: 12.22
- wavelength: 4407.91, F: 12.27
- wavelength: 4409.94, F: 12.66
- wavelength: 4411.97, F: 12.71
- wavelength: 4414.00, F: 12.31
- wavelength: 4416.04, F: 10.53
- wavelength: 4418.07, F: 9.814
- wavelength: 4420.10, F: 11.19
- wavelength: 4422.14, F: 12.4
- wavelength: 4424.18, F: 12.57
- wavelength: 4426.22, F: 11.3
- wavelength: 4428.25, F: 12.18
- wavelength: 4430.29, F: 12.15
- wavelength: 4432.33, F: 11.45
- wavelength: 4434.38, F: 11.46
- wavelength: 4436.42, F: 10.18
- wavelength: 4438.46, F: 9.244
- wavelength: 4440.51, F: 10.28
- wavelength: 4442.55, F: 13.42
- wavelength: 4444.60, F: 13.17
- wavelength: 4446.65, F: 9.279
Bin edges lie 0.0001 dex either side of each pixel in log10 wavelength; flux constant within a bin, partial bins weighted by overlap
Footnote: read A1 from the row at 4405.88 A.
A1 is 12.22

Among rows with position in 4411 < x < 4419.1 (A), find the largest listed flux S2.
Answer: 12.71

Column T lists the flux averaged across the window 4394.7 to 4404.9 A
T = 12.4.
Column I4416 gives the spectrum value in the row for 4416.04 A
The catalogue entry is 10.53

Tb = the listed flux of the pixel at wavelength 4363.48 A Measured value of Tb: 12.64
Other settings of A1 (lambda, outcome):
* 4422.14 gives 12.4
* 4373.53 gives 14.9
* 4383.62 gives 11.42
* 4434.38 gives 11.46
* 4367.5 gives 13.79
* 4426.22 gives 11.3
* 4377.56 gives 13.44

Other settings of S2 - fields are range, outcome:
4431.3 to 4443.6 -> 13.42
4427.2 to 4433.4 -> 12.18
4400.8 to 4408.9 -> 12.27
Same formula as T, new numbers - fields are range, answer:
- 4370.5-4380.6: 13.2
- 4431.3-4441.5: 10.5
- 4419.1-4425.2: 12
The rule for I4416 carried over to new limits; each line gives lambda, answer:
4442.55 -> 13.42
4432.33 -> 11.45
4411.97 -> 12.71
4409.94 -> 12.66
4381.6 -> 10.54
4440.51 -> 10.28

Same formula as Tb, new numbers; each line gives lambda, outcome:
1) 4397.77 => 13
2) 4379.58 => 11.65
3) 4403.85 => 11.75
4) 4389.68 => 12.85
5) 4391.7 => 11.11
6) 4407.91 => 12.27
